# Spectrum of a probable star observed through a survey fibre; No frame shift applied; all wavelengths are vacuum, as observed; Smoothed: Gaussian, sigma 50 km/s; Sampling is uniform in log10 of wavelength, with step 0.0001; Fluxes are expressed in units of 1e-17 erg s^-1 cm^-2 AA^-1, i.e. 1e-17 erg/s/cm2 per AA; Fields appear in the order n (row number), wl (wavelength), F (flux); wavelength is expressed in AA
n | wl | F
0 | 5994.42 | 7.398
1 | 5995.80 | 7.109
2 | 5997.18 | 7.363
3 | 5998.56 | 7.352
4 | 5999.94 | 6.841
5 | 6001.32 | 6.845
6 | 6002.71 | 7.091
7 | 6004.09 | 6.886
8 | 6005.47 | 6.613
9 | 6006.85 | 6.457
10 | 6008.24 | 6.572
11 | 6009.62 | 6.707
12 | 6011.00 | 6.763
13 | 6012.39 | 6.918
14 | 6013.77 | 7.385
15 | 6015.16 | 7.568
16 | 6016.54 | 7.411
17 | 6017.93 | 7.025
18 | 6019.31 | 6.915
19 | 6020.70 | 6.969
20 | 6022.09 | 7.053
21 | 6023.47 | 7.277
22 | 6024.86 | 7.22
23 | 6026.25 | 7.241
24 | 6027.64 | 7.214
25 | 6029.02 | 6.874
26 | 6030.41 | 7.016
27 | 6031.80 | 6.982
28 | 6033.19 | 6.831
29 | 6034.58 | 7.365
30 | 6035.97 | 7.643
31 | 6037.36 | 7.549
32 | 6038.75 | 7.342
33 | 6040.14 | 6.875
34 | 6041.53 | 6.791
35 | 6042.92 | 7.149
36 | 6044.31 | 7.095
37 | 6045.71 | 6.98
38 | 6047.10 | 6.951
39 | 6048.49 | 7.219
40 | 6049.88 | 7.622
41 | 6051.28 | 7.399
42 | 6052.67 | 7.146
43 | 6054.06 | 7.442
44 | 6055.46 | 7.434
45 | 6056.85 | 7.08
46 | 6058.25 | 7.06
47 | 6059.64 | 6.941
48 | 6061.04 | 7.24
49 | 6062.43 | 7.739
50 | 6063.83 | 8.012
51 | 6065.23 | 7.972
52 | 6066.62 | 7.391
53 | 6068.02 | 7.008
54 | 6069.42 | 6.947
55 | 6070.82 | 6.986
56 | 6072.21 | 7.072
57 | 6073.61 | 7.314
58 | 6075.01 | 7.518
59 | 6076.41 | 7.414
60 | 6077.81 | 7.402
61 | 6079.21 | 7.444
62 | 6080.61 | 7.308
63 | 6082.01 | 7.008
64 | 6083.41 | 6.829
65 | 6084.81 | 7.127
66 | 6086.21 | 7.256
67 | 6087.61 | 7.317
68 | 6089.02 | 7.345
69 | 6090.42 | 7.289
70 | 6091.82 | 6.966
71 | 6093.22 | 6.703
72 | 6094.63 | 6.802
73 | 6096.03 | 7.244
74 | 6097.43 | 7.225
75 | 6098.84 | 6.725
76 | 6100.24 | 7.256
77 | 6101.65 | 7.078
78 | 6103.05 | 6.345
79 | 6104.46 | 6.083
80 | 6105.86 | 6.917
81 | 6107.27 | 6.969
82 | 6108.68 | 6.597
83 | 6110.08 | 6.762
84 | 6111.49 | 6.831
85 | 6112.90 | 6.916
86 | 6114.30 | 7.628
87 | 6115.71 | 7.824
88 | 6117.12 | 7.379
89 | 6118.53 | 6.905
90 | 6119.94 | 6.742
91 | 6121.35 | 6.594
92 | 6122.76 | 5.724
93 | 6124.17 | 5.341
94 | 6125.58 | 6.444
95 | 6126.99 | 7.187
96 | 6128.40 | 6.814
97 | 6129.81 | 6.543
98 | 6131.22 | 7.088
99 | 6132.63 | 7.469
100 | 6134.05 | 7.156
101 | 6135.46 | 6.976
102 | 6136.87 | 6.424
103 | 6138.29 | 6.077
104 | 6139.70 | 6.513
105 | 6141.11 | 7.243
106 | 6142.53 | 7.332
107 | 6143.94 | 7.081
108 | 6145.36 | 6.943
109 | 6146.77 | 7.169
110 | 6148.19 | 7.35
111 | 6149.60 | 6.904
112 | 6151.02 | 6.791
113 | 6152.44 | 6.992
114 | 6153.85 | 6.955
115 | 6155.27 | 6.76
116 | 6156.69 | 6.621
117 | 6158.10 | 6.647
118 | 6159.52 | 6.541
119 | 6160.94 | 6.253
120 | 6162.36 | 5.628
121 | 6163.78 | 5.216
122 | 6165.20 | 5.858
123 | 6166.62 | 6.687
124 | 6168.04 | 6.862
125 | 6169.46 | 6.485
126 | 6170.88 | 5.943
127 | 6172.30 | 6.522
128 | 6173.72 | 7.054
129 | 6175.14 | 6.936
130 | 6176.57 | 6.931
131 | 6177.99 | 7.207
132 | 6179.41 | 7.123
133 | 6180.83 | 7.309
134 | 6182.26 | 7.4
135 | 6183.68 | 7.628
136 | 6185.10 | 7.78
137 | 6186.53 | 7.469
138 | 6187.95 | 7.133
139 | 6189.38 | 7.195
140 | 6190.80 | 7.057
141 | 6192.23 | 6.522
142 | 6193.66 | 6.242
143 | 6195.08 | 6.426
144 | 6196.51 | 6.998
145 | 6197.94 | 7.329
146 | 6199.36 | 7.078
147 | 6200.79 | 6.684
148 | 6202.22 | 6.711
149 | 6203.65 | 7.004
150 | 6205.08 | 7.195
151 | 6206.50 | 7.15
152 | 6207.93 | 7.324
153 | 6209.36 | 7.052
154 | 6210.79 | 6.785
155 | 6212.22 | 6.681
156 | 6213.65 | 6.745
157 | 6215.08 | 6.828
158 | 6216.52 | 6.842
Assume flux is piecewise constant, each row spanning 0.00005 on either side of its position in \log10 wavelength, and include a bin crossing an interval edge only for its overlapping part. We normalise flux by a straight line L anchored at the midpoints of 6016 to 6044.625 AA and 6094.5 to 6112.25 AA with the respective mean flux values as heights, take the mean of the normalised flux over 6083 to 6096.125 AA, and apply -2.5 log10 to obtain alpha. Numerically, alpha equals -0.03 mag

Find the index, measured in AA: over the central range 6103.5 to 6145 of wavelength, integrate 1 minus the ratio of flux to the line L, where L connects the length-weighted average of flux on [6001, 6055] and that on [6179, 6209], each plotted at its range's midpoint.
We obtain 1.6 AA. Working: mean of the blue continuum 7.09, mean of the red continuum 7.08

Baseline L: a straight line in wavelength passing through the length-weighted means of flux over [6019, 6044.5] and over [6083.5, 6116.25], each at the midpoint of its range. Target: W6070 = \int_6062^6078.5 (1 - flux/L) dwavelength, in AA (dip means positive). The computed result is -0.8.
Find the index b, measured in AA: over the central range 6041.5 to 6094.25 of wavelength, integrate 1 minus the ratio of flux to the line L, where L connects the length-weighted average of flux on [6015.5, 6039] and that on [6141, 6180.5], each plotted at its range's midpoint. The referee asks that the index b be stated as -1.5 AA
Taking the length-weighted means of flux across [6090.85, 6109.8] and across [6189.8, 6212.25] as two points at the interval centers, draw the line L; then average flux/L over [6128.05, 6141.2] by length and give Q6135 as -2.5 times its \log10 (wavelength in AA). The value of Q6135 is 0.01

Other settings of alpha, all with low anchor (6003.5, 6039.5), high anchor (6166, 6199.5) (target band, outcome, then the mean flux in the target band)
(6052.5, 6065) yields -0.05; 7.37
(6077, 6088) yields -0.03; 7.21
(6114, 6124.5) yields 0.04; 6.78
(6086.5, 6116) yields 0.01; 6.98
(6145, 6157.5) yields 0.01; 6.94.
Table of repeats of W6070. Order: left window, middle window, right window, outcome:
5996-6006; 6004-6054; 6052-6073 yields 0.4 AA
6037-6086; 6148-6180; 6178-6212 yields 2.3 AA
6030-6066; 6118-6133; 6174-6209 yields 1.2 AA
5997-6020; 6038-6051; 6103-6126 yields -0.4 AA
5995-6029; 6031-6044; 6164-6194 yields -0.3 AA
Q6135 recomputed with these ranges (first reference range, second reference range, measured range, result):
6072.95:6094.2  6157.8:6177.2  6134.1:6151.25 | -0.05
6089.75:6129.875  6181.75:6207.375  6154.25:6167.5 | 0.11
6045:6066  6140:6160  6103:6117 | 0.03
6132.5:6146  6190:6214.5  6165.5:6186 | -0.01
